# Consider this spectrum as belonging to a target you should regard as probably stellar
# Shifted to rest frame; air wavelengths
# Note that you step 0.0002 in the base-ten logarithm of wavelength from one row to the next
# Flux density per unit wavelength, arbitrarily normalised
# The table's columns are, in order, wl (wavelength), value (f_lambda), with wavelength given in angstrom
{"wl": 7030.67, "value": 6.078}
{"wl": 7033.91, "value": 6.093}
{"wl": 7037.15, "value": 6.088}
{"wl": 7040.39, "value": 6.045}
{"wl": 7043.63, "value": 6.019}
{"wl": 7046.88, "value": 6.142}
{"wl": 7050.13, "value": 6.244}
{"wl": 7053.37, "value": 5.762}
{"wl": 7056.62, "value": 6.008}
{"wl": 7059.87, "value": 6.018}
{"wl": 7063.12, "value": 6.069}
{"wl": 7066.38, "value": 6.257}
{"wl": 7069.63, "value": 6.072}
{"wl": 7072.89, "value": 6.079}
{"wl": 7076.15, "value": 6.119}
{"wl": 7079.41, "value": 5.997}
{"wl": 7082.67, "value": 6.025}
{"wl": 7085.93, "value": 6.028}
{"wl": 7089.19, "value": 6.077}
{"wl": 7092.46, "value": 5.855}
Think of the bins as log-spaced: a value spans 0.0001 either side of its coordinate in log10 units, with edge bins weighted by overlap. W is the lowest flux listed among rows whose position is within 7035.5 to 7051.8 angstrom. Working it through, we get 6.019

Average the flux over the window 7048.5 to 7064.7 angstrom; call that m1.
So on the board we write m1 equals 6.02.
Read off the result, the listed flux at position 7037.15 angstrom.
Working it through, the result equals 6.088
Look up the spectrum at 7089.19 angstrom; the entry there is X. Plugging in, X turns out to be 6.077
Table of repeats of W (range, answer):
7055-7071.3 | 6.008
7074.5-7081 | 5.997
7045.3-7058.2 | 5.762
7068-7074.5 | 6.072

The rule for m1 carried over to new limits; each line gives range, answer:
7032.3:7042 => 6.08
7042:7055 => 6.04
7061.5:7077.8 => 6.12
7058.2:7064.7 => 6.05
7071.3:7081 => 6.06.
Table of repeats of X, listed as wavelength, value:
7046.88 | 6.142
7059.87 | 6.018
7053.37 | 5.762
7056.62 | 6.008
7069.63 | 6.072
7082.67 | 6.025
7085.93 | 6.028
